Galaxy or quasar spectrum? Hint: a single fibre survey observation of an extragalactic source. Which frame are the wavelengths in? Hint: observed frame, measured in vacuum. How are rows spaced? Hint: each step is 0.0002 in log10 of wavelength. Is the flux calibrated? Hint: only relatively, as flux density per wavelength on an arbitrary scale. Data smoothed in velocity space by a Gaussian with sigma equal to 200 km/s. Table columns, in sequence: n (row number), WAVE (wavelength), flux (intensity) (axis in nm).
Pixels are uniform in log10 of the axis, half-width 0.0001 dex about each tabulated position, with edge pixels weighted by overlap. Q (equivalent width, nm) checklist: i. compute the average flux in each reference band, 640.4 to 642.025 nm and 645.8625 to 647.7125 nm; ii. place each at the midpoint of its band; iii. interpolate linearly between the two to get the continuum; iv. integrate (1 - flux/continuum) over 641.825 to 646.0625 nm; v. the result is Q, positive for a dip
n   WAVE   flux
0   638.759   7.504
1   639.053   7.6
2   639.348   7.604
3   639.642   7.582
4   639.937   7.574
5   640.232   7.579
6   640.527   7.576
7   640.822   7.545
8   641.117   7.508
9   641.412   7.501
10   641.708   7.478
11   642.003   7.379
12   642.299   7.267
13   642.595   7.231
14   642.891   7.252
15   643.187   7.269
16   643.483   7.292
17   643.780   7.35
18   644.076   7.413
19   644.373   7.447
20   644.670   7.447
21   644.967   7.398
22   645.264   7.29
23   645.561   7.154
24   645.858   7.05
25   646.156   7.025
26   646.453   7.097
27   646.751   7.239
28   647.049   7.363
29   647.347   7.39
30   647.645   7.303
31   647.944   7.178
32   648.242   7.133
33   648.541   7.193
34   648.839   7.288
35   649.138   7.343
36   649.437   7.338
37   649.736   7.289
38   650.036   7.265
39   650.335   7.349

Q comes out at 0.038 nm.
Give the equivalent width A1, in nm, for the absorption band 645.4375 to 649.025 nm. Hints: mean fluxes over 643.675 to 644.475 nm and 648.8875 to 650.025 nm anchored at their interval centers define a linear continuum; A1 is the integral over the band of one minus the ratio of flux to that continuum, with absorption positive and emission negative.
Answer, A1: 0.07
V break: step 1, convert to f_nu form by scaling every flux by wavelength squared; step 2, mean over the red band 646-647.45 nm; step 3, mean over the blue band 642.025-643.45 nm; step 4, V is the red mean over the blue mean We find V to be 1.01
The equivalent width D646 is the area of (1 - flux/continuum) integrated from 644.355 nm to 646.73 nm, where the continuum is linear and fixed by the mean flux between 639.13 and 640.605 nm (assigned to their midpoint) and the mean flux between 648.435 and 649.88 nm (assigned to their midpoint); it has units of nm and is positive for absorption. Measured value 0.06 nm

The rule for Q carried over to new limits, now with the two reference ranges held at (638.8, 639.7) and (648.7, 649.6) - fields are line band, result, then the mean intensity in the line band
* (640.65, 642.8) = 0.03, 7.41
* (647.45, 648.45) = 0.02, 7.21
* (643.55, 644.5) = 0.01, 7.39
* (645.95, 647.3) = 0.04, 7.19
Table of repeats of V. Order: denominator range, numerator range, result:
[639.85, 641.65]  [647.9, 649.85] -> 0.99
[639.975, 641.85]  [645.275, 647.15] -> 0.97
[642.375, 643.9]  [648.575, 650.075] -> 1.02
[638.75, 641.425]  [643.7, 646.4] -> 0.98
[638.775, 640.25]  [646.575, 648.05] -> 0.99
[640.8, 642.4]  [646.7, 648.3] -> 1.00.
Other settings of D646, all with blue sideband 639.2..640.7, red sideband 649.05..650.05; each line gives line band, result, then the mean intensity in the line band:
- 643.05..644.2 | 0.02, 7.33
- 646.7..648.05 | 0.01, 7.3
